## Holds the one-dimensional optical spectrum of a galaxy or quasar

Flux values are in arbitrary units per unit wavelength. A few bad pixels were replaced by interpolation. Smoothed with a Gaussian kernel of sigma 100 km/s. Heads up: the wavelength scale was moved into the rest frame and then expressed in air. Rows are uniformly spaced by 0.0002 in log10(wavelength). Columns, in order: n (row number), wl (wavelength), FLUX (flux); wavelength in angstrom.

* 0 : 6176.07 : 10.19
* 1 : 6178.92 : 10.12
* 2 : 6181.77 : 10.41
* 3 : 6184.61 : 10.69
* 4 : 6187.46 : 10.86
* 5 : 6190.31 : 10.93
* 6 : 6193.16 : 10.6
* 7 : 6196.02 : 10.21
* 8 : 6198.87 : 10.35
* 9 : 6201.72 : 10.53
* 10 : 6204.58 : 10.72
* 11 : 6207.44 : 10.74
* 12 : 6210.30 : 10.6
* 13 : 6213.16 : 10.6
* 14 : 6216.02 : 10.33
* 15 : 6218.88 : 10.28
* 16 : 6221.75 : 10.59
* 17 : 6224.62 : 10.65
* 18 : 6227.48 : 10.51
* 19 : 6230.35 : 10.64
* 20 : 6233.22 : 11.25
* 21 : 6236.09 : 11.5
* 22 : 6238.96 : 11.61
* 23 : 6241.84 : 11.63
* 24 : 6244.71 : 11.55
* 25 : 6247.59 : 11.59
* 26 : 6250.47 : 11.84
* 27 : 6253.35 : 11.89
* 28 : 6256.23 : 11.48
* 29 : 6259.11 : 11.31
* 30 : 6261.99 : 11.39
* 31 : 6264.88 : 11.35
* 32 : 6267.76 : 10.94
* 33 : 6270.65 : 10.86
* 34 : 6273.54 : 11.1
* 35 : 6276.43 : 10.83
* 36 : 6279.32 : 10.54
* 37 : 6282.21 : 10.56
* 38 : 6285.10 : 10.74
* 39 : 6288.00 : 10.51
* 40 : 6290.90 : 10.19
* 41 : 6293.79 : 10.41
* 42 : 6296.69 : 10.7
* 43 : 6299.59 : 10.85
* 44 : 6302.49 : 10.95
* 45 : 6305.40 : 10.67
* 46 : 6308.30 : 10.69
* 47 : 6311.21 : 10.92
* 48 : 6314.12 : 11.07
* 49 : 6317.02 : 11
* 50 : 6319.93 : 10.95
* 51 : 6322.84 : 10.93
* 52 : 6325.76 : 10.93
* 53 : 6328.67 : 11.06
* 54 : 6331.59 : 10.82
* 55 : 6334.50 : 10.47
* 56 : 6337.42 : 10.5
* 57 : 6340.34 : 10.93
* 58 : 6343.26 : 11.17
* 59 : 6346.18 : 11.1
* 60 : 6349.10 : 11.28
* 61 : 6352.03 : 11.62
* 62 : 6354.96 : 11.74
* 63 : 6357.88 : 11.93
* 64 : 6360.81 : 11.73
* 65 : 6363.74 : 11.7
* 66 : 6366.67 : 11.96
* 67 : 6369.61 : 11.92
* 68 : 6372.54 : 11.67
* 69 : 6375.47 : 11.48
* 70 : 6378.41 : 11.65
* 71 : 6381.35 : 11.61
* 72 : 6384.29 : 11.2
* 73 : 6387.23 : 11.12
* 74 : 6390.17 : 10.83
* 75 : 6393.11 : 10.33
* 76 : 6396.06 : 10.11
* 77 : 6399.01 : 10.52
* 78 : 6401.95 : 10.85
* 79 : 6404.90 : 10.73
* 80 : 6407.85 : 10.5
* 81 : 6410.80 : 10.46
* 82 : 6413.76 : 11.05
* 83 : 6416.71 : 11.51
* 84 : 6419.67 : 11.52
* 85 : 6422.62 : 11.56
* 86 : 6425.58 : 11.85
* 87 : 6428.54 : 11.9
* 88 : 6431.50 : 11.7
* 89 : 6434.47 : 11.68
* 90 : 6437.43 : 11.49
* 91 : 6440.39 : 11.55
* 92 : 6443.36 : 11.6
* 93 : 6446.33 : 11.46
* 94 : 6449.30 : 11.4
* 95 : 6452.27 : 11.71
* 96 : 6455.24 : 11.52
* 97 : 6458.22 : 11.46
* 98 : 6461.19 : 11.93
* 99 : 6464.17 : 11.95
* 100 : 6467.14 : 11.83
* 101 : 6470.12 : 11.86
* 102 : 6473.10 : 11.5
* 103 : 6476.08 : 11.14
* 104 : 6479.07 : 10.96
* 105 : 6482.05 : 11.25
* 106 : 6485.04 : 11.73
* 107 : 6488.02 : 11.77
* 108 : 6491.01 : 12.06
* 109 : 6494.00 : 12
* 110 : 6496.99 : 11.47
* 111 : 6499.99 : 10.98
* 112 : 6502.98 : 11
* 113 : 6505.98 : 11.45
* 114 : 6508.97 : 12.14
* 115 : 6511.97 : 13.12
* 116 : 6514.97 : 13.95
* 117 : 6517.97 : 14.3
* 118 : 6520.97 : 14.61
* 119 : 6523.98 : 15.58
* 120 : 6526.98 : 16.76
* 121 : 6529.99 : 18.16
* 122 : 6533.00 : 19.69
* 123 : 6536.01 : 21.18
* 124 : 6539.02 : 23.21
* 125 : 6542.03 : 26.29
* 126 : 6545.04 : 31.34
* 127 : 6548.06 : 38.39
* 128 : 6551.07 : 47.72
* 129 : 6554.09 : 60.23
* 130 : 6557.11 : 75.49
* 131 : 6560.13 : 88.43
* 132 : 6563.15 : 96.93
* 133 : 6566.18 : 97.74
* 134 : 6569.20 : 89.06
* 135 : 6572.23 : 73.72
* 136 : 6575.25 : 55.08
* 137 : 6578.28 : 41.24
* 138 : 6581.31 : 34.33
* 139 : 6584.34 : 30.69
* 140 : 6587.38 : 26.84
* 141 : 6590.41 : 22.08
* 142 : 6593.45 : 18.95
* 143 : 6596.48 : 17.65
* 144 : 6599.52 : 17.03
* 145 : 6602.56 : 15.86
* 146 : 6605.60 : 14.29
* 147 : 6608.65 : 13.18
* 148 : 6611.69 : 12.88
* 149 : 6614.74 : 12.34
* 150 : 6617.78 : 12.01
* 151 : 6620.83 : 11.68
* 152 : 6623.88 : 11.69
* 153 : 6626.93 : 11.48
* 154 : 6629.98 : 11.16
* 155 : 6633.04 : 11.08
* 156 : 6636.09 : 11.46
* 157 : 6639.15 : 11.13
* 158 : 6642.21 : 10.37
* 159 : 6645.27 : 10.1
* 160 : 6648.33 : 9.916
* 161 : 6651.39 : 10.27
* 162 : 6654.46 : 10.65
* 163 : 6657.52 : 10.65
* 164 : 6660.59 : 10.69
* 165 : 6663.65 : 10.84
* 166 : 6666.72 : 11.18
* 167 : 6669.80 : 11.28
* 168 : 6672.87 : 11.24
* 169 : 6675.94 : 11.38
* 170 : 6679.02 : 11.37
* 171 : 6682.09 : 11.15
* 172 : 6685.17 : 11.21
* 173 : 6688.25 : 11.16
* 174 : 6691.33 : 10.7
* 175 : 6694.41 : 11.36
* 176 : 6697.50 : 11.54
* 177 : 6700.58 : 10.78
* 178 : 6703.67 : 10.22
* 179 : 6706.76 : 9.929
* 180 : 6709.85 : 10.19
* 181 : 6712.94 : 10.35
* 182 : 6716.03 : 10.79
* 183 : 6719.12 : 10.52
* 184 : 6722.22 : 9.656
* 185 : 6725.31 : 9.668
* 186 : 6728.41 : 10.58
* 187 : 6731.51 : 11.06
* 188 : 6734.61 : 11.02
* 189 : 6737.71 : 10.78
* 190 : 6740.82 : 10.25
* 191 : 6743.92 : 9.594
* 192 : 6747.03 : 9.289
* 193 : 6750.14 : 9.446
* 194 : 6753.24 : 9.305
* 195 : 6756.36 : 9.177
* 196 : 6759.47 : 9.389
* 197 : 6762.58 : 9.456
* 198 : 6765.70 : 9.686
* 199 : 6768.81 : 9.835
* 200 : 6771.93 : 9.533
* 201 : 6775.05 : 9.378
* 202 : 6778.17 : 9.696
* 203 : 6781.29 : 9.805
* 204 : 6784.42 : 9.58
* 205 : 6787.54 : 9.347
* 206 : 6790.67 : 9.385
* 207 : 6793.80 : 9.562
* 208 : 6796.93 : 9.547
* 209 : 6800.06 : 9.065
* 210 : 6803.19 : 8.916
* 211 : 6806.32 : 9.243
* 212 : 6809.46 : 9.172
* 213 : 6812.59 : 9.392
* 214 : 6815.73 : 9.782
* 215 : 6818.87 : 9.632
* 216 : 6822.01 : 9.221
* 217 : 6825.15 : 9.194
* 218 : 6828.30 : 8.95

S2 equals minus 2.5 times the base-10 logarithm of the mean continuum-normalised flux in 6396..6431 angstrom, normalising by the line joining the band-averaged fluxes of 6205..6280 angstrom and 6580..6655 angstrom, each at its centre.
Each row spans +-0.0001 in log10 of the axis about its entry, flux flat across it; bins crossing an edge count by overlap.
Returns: 0.17 mag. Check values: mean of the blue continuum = 11.1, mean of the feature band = 11.1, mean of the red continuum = 15.2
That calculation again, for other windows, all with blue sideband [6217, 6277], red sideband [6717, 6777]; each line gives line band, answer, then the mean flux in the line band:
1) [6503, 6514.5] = -0.166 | 12.2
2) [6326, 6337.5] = 0.020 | 10.8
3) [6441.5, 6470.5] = -0.100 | 11.7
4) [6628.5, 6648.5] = -0.066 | 10.8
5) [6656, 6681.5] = -0.103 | 11.1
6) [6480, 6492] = -0.108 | 11.7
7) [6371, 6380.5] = -0.074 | 11.6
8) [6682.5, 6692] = -0.106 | 11.1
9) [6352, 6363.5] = -0.084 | 11.8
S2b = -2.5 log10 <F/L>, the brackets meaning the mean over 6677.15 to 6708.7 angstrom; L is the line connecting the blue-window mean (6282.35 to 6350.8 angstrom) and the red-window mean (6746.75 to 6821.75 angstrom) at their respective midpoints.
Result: -0.129 mag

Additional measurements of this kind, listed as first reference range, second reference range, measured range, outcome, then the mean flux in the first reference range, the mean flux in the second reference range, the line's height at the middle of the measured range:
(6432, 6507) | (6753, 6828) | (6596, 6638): -0.223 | 11.6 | 9.42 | 10.6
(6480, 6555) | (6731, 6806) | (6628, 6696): 0.243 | 19.3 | 9.64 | 13.7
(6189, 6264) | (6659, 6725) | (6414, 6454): -0.067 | 11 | 10.8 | 10.9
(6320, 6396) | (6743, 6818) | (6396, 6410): 0.046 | 11.2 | 9.44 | 11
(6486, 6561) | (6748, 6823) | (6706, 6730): 0.290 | 24.7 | 9.44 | 13.4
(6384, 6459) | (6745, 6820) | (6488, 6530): -0.218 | 11.2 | 9.44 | 10.8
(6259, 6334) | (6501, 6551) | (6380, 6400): 0.310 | 10.8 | 19.6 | 14.4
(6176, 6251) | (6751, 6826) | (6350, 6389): -0.118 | 10.8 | 9.43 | 10.4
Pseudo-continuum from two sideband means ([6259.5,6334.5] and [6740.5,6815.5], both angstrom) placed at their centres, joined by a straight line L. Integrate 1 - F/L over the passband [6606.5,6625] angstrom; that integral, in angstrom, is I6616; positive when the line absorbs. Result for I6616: -4.6 angstrom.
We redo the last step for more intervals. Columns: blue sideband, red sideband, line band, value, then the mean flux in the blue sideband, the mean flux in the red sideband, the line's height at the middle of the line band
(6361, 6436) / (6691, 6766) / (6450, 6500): -2.7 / 11.3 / 10.2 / 11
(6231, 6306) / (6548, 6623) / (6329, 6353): 9.2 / 11.1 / 40.7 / 17.9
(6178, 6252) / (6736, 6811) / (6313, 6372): -4.0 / 10.8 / 9.52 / 10.5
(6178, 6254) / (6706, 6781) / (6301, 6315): -0.2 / 10.9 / 9.94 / 10.7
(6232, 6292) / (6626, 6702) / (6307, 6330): 0.4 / 11.2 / 11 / 11.1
